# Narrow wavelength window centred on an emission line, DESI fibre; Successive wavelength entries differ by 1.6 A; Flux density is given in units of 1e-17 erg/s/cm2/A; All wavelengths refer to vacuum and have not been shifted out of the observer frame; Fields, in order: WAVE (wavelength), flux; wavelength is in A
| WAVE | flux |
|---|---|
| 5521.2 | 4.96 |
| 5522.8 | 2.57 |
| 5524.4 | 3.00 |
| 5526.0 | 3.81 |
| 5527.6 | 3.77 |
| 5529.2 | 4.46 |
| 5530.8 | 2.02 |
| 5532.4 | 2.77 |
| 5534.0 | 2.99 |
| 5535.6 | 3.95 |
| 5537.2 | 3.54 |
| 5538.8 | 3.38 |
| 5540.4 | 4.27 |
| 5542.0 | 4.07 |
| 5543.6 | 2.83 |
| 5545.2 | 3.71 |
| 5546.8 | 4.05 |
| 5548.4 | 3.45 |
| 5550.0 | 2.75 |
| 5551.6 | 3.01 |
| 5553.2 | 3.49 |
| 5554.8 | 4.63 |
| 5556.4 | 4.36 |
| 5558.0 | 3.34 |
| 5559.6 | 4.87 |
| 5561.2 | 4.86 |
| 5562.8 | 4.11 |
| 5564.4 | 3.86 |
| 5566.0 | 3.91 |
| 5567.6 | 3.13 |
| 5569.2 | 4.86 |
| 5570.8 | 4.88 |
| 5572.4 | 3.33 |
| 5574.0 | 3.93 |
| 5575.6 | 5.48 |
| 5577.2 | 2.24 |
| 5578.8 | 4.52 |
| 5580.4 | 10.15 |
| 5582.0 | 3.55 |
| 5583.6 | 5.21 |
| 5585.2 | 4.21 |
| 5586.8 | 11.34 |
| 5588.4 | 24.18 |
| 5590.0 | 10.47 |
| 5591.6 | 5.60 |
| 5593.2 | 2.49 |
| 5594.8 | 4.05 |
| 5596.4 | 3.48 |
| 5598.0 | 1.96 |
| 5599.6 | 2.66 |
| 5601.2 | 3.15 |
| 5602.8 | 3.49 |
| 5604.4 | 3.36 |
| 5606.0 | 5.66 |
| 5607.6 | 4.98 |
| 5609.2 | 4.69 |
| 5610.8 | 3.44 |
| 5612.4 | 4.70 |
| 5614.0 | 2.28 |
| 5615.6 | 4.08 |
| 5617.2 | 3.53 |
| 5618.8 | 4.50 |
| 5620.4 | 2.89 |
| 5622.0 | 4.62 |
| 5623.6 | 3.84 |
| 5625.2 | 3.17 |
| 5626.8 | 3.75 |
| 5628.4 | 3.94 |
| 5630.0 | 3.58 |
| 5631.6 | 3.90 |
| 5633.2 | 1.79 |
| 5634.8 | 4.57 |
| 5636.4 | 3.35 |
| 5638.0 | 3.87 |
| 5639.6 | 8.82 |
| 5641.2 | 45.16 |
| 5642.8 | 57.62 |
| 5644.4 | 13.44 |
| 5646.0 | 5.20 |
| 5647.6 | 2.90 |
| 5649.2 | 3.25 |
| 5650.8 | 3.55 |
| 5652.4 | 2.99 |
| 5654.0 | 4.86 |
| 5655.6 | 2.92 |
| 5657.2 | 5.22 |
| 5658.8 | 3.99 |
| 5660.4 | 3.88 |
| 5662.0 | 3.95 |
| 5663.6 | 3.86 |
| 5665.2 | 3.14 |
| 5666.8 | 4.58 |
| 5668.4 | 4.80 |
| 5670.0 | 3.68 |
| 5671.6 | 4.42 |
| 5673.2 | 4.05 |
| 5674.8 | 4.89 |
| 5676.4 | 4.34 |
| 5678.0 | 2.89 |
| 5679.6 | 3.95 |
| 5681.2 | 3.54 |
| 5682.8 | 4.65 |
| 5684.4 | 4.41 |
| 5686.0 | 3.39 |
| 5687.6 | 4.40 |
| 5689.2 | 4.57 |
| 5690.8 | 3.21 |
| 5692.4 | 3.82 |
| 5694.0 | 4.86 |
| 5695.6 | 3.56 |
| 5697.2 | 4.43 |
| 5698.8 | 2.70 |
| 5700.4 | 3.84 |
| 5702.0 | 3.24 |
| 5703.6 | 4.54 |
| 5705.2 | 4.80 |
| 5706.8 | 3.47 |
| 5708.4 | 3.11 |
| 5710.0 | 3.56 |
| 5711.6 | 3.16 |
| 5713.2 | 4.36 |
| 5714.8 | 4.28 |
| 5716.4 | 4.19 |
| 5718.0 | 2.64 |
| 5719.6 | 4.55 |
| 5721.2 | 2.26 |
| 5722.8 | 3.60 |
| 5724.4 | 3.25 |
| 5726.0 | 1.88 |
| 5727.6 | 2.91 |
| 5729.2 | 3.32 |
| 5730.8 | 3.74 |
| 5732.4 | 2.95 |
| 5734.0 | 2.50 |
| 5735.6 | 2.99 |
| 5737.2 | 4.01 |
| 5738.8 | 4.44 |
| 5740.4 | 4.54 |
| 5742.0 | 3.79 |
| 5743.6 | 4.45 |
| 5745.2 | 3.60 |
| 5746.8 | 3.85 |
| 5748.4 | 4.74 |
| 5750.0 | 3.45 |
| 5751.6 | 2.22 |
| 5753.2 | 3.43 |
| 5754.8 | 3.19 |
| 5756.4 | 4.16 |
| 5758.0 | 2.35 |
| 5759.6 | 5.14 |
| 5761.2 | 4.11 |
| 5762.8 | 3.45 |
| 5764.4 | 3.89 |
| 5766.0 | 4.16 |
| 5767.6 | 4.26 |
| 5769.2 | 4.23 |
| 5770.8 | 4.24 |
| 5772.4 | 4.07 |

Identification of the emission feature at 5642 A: [O III] 5007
